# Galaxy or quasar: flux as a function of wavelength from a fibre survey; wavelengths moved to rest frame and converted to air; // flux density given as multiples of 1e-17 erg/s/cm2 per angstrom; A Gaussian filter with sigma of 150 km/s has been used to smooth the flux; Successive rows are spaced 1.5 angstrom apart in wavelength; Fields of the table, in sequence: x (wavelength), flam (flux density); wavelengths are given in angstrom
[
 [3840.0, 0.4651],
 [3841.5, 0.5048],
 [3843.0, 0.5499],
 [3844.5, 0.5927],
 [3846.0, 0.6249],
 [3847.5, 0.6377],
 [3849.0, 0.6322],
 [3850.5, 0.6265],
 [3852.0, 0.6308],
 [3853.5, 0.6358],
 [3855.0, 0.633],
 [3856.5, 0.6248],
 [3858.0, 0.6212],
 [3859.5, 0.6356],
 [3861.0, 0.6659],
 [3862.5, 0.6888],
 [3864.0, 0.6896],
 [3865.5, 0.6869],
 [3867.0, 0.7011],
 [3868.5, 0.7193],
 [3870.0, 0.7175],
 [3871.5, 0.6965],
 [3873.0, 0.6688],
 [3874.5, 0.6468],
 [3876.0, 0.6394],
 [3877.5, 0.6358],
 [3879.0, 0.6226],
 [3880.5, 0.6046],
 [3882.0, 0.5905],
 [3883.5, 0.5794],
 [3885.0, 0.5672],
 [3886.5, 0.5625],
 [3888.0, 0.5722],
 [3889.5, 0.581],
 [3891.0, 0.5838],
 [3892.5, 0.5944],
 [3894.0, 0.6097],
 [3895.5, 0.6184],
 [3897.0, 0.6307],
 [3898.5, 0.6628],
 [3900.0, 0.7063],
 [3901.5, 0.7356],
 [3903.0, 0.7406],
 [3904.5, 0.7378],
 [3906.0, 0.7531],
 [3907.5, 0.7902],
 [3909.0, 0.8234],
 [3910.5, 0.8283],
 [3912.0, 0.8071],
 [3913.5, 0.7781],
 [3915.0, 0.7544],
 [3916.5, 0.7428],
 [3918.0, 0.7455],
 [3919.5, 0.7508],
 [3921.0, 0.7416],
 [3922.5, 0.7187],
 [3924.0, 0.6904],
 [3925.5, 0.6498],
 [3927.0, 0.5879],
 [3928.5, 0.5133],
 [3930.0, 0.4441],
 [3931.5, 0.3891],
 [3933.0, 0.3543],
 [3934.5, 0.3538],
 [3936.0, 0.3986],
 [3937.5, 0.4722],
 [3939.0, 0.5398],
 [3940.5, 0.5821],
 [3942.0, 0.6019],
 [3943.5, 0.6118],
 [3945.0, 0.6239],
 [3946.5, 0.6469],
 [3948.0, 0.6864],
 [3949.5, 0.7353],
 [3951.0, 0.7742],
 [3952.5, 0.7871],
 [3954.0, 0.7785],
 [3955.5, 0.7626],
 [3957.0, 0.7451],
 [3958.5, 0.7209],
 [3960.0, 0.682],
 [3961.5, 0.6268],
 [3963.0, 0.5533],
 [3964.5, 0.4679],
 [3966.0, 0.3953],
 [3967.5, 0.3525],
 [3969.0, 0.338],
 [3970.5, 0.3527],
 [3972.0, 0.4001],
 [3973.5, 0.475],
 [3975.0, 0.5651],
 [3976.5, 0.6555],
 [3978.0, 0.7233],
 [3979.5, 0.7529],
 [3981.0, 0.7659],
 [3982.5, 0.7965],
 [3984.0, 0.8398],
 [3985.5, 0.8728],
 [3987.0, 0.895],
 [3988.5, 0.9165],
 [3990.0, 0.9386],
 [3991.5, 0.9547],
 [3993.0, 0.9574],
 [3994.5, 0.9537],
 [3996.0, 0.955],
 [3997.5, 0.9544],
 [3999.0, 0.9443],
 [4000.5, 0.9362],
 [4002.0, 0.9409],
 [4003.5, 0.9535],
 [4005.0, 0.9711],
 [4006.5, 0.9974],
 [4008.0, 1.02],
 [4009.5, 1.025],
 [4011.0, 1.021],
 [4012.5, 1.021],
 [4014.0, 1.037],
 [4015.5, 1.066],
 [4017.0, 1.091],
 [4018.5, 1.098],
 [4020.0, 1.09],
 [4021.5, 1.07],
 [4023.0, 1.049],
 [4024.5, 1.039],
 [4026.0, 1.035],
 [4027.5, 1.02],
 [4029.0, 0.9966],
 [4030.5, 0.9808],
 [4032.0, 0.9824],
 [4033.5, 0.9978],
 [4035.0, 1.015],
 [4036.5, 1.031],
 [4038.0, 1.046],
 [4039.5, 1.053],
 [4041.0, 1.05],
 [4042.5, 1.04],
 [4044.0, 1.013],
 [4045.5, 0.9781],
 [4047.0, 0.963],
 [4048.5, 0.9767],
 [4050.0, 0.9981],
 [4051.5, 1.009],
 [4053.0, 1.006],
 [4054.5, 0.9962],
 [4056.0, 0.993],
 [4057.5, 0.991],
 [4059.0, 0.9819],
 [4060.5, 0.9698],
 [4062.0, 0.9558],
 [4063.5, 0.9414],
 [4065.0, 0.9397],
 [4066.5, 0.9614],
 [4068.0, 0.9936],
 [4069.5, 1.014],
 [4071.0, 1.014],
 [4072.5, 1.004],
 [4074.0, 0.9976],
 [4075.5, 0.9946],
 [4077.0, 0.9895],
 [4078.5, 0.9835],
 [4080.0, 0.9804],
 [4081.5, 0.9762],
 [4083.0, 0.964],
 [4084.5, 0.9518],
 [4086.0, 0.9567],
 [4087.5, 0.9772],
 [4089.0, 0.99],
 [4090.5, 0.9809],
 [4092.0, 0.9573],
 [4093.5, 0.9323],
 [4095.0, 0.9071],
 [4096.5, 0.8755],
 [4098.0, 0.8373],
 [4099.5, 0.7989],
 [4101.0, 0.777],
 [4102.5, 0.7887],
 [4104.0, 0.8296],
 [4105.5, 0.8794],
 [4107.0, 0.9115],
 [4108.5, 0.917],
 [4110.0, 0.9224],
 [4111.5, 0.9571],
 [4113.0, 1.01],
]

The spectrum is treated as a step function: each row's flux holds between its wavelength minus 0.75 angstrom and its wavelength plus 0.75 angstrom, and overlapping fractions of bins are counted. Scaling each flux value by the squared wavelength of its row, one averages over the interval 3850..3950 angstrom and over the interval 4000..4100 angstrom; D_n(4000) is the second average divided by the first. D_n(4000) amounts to 1.67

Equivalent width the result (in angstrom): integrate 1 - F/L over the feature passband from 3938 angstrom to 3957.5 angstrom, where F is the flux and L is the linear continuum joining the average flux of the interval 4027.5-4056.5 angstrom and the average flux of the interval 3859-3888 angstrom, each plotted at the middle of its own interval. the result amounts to 3.1 angstrom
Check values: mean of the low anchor 0.646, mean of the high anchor 1.01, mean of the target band 0.679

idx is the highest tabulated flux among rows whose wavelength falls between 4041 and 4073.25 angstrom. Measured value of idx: 1.05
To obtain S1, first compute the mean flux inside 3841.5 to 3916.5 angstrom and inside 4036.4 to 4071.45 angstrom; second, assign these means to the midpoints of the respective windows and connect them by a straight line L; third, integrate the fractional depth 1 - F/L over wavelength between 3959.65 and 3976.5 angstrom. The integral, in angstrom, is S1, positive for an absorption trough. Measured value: 7.2 angstrom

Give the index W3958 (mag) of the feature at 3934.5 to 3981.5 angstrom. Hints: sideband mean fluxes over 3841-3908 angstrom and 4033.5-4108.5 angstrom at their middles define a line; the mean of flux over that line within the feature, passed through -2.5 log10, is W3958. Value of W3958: 0.293 mag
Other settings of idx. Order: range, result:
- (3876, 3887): 0.6394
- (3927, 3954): 0.7871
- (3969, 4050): 1.098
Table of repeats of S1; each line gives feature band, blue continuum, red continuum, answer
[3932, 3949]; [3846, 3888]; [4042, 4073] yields 5.3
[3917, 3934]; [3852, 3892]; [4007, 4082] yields 3.5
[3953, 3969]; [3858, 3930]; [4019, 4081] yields 4.2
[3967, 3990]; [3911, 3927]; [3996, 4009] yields 6.2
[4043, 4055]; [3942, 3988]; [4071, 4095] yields -1.5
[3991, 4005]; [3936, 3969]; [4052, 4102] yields -4.0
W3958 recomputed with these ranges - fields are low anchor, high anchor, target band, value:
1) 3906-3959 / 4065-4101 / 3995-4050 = -0.21 mag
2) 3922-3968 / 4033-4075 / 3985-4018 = -0.21 mag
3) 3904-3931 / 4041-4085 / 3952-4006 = 0.12 mag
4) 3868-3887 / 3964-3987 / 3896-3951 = -0.06 mag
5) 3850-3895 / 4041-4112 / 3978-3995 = -0.07 mag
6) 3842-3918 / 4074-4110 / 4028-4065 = -0.15 mag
